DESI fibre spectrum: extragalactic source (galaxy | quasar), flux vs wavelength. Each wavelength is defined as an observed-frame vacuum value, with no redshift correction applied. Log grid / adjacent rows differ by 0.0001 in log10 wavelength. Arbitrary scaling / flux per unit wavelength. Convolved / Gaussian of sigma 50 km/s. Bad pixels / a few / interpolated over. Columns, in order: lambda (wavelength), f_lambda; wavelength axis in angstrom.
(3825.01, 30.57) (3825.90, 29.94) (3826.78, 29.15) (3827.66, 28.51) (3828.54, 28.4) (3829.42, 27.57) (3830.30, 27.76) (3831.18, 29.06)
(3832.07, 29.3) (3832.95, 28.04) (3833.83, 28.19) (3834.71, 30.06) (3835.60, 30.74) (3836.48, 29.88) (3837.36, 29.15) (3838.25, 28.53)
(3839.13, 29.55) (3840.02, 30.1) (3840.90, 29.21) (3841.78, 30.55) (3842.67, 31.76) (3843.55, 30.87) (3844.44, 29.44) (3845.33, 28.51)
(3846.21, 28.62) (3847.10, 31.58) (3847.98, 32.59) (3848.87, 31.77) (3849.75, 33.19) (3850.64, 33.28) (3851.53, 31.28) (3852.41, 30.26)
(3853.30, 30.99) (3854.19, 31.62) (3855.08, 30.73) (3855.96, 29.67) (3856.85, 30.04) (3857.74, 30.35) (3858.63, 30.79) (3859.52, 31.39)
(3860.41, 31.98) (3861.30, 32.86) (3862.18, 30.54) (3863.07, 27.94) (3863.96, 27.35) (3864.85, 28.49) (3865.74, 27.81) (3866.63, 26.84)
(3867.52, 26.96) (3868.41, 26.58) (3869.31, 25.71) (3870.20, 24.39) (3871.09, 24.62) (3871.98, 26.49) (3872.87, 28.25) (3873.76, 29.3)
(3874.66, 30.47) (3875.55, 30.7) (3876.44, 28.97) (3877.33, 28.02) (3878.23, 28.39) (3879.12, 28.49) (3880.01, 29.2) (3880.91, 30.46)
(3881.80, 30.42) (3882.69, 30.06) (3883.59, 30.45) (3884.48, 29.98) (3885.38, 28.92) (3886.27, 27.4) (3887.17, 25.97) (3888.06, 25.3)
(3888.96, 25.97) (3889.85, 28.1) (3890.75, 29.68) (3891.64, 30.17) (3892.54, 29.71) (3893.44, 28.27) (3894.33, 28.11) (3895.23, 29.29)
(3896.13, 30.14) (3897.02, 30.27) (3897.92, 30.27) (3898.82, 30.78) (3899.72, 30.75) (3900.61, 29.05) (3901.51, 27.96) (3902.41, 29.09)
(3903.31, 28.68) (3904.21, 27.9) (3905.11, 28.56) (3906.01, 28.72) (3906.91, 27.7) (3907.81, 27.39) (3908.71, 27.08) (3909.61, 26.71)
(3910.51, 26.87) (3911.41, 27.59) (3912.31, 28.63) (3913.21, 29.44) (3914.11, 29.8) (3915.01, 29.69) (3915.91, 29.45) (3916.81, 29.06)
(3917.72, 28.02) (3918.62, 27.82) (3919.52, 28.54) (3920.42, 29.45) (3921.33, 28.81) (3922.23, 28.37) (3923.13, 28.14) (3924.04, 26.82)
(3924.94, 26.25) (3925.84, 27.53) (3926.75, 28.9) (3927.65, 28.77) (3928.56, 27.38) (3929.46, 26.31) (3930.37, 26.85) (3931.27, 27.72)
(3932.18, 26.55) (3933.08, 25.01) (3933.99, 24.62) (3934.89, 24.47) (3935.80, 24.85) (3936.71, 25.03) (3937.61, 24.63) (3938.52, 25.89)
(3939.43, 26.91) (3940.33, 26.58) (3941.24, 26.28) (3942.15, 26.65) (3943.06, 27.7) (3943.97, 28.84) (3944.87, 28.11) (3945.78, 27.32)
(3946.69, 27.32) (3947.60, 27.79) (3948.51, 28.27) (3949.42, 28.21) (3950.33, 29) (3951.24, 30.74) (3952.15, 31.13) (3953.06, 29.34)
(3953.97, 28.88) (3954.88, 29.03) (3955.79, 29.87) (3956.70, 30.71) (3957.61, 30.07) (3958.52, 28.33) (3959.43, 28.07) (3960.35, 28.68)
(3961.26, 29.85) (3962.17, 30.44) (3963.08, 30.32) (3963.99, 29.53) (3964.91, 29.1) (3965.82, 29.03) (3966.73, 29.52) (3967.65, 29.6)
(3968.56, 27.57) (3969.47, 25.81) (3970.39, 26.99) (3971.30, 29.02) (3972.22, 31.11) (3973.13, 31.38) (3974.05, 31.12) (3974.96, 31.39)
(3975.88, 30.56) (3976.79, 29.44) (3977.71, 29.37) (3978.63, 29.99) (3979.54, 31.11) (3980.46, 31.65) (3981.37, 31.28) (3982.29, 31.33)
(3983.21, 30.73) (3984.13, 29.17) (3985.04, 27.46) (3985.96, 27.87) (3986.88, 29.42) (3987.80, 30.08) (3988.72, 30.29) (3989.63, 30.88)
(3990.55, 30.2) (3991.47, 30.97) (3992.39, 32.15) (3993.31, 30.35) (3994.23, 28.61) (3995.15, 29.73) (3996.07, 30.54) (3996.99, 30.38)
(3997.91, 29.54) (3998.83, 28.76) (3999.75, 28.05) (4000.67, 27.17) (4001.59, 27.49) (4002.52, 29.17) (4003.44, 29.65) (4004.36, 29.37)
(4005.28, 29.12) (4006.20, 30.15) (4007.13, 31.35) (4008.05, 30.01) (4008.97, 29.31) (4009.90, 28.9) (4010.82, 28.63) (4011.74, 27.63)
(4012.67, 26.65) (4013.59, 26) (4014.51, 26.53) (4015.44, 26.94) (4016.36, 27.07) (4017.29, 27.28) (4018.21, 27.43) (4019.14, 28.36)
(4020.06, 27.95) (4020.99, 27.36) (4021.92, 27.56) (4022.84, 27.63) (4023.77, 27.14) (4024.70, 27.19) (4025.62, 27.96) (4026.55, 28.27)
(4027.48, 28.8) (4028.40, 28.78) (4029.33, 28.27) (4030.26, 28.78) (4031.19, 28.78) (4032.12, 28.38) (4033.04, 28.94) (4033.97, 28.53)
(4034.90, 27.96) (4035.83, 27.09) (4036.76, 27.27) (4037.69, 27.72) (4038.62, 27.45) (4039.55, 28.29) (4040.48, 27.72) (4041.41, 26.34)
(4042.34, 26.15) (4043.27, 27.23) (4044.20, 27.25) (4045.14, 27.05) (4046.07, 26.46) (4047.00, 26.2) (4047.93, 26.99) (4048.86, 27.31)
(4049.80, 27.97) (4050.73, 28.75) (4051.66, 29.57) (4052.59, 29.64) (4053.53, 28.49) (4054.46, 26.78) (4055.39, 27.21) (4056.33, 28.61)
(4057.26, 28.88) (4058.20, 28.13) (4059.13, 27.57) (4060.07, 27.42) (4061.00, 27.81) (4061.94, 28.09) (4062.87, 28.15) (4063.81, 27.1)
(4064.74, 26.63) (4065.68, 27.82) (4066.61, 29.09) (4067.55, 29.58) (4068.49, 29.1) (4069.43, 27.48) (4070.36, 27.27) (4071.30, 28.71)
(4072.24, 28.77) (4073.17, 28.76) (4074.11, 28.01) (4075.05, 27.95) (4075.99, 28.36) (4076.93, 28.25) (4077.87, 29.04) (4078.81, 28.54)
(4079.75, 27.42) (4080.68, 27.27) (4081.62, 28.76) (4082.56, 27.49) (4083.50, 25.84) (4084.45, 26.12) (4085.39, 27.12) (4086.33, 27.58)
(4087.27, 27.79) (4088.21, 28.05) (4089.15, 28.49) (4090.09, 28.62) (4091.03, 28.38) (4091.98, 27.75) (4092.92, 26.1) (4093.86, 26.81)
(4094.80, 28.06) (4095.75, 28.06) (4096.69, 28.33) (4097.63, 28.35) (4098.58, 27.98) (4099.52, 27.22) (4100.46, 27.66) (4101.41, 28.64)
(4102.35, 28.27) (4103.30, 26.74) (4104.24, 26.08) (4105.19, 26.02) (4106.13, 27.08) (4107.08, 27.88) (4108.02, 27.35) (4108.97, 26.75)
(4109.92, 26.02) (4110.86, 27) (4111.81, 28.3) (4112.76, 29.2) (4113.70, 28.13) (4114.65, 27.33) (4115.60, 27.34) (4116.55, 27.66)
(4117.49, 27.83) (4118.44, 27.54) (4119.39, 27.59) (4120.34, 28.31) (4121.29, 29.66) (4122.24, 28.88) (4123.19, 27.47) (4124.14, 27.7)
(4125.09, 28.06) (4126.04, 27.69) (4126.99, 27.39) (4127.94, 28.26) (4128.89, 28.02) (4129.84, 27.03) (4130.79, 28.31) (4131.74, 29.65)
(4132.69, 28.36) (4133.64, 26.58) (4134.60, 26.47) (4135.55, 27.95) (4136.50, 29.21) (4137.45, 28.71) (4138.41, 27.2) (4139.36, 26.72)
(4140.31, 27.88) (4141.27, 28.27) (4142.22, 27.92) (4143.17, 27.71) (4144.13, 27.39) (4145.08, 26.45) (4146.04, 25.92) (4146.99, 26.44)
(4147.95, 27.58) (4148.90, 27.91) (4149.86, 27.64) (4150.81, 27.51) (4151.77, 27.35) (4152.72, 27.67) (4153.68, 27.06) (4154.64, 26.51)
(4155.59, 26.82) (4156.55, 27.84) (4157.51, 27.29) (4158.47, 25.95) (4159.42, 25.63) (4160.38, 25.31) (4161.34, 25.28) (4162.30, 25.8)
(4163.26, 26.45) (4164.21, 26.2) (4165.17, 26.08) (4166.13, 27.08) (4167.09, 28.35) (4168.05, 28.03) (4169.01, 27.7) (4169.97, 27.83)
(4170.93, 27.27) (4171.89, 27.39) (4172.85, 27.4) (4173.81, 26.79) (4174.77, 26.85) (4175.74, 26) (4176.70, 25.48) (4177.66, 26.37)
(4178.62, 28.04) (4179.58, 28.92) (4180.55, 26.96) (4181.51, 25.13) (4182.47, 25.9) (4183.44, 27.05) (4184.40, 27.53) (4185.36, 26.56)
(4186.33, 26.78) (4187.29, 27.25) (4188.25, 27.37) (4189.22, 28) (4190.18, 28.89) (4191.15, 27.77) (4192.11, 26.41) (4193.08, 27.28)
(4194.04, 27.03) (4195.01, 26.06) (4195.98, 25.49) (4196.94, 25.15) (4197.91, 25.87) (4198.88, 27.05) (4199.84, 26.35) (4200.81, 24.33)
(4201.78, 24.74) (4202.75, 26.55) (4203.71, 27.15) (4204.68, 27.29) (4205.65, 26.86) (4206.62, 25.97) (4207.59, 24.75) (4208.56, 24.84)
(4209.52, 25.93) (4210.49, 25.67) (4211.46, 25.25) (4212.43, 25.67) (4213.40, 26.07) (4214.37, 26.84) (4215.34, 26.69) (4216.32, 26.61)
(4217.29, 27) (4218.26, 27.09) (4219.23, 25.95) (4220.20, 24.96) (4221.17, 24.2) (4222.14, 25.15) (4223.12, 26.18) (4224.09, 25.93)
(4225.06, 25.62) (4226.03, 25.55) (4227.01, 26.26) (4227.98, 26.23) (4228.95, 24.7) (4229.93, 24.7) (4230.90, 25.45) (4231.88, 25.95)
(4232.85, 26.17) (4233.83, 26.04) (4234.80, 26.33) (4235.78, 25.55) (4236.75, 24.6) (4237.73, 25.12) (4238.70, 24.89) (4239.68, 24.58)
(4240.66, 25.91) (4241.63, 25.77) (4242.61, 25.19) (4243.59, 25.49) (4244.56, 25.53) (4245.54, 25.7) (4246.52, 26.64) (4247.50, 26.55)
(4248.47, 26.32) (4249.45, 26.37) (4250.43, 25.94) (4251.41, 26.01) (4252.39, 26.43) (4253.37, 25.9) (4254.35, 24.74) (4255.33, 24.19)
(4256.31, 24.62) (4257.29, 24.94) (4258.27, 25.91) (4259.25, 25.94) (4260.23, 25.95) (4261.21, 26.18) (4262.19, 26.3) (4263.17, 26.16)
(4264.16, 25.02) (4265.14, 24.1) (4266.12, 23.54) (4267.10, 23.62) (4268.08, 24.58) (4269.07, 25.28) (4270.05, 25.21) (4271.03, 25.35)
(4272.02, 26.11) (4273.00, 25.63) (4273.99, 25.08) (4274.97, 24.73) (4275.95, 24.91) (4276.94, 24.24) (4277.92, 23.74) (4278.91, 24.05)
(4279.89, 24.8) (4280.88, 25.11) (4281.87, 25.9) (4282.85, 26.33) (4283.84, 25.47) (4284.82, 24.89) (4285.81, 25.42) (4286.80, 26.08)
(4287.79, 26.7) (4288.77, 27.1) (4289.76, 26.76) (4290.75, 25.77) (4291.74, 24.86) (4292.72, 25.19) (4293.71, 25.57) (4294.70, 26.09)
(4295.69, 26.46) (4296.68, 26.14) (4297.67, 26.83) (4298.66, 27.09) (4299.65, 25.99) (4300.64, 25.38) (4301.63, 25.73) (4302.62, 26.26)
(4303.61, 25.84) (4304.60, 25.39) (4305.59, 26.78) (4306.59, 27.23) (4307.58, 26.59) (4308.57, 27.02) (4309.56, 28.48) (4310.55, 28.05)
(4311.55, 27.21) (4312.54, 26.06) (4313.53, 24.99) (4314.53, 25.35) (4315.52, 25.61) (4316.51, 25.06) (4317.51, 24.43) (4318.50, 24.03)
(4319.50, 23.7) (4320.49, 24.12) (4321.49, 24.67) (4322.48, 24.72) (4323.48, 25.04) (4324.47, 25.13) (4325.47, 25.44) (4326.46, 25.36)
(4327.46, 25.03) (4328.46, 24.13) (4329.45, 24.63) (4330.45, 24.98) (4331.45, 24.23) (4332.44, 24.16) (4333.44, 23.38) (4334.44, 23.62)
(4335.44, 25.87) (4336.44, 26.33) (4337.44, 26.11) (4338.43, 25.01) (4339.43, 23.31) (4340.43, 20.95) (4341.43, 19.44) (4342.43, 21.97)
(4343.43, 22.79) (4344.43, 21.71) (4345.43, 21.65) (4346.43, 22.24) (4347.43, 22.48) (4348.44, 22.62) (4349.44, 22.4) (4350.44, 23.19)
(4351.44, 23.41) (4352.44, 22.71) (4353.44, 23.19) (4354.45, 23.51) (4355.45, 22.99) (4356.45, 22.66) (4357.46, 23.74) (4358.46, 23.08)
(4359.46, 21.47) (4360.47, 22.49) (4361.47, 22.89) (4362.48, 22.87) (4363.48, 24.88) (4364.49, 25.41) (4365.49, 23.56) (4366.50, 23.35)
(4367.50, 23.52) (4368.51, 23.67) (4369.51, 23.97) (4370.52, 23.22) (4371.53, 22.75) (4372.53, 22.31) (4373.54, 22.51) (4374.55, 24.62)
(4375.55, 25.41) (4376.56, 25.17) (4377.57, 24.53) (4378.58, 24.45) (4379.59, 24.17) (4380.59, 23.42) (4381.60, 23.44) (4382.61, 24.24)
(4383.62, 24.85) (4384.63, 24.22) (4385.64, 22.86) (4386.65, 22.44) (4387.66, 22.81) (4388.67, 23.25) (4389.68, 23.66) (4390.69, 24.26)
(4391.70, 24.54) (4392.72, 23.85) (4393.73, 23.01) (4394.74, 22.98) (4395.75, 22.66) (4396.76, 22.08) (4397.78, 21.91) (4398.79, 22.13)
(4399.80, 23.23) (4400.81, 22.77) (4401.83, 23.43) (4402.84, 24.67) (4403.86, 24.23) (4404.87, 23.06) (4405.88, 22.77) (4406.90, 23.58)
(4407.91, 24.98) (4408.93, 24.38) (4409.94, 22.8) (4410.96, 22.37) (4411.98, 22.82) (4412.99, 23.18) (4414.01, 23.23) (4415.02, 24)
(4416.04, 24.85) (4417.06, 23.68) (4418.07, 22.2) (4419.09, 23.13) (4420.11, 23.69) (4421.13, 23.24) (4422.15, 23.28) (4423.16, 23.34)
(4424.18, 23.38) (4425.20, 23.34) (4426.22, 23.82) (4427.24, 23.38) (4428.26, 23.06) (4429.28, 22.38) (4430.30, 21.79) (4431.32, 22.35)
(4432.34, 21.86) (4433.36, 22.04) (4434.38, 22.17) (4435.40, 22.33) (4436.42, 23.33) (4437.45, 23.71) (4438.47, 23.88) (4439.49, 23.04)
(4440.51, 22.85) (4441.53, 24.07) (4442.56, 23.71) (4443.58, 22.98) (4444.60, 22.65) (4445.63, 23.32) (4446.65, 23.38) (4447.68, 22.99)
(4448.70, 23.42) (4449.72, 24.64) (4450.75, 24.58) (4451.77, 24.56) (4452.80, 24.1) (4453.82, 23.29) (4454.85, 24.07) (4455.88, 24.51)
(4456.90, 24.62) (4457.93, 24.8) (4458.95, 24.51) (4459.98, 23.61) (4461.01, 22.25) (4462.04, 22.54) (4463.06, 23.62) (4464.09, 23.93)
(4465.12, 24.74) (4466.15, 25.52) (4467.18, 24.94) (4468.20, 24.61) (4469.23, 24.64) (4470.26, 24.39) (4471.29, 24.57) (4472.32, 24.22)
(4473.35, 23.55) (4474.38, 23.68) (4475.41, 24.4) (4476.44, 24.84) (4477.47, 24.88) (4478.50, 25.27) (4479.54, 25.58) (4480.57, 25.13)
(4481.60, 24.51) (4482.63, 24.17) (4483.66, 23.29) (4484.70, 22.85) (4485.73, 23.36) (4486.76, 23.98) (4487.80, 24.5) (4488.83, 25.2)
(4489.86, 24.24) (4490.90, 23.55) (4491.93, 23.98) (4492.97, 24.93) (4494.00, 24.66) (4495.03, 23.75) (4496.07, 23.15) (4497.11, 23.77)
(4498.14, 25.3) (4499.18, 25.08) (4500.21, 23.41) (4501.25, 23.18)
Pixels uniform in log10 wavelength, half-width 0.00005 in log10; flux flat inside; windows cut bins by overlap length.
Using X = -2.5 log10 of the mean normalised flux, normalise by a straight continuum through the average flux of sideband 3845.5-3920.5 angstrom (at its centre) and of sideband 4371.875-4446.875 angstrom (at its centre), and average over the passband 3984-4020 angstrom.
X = -0.04 mag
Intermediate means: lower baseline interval 29.1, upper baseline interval 23.3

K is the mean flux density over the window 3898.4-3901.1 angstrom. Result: 30.2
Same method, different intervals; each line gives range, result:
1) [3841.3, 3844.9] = 30.6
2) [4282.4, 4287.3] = 25.6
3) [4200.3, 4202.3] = 24.5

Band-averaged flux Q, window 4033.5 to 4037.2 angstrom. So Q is 27.7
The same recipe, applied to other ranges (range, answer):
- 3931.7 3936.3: 25.1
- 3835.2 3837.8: 30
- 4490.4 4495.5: 24.2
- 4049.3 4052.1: 28.7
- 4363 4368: 24.1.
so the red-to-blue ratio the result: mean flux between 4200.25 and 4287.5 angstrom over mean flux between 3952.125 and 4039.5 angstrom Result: 0.88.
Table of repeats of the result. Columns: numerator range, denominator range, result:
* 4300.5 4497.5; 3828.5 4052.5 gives 0.83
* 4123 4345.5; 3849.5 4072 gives 0.91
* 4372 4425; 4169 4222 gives 0.89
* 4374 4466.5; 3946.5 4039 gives 0.81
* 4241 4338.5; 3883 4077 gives 0.90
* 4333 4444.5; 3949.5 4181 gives 0.83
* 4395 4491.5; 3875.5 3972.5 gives 0.83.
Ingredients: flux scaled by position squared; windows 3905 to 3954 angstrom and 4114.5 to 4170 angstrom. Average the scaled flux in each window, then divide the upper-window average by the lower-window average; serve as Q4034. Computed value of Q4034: 1.1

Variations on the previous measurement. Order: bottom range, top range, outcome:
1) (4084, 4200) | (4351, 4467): 0.97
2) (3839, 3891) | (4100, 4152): 1.07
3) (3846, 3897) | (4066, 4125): 1.06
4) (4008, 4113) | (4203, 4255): 1.01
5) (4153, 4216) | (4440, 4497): 1.03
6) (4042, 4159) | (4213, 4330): 1.00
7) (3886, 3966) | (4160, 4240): 1.07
